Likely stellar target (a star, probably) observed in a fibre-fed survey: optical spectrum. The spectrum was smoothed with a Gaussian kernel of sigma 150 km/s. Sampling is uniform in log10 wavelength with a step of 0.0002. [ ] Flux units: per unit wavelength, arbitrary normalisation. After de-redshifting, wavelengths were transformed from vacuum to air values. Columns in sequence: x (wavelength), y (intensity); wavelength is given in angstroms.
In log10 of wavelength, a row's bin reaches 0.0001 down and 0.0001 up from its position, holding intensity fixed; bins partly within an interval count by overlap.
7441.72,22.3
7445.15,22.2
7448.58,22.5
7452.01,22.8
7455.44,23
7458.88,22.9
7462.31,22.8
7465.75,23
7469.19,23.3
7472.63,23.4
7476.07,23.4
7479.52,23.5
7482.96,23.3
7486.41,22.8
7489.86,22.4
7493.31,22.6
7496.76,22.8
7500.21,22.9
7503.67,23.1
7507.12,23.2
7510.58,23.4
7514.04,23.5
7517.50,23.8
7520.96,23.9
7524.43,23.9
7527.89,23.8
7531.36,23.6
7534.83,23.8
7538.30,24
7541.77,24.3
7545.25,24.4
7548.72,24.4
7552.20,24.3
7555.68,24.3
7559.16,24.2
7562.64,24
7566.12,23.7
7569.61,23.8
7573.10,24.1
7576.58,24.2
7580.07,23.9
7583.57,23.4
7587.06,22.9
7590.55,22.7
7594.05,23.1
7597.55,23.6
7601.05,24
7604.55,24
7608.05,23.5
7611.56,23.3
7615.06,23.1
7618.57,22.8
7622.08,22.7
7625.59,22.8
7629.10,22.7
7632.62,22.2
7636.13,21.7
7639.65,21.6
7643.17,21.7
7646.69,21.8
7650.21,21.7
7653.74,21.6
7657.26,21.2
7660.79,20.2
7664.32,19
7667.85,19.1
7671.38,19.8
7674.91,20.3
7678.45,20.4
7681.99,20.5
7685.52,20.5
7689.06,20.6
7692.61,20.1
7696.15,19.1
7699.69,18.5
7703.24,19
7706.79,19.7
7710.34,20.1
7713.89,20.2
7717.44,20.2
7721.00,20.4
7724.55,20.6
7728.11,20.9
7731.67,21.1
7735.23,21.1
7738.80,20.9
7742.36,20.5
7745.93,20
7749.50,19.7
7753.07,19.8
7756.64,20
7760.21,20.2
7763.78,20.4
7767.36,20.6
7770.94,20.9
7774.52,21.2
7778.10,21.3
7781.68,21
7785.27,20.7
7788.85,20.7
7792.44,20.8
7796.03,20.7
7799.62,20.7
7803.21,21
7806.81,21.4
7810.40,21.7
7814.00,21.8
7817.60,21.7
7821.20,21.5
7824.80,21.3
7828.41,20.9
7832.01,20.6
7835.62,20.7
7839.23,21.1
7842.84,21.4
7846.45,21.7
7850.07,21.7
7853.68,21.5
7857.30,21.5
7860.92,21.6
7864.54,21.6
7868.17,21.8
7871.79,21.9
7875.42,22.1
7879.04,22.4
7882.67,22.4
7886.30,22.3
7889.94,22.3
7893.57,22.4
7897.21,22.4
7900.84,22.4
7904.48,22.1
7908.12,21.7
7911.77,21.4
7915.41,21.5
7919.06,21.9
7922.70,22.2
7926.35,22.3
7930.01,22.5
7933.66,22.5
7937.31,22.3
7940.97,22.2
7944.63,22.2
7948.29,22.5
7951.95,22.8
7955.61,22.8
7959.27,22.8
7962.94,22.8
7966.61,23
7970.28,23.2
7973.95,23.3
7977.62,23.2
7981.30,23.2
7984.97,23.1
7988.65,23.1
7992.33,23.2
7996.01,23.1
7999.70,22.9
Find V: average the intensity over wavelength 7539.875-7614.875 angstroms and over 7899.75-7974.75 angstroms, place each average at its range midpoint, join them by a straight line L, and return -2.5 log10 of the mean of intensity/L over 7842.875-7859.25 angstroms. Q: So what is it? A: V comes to 0.06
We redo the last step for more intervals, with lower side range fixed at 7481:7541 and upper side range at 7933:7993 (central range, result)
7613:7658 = 0.05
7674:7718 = 0.16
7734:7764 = 0.14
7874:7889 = 0.03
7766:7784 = 0.10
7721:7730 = 0.12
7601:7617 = -0.01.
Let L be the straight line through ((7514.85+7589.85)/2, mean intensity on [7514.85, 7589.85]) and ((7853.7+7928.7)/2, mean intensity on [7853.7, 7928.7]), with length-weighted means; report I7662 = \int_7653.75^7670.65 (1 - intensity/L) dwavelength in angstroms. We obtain 2.4 angstroms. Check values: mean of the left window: 23.9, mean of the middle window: 20.1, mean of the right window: 22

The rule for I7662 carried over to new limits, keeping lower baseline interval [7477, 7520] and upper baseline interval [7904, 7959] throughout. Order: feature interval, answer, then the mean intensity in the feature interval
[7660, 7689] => 3.51 angstroms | 20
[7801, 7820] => 0.82 angstroms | 21.5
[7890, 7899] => -0.04 angstroms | 22.4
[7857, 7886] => 0.50 angstroms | 22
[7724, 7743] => 1.46 angstroms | 20.9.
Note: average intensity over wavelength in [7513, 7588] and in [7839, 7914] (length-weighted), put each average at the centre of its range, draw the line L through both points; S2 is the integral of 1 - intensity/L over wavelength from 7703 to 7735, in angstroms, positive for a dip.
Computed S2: 3.5 angstroms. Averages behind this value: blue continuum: 23.9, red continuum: 21.9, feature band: 20.3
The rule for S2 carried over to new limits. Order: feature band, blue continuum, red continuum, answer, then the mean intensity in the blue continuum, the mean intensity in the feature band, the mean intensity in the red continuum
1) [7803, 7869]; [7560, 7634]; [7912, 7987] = 4.2 angstroms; 23.4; 21.4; 22.6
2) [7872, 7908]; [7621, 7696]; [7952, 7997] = 0.4 angstroms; 21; 22.3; 23.1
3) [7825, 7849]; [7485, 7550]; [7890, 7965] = 1.5 angstroms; 23.5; 21.1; 22.3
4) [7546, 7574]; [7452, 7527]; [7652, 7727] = -2.6 angstroms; 23.2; 24.1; 20.1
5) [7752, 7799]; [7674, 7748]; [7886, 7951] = 0.4 angstroms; 20.2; 20.7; 22.2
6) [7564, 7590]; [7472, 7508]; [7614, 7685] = -1.9 angstroms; 23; 23.7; 21.3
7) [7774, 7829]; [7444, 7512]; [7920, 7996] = 4.0 angstroms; 23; 21.2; 22.8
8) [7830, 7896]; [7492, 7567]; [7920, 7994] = 3.6 angstroms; 23.7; 21.7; 22.8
